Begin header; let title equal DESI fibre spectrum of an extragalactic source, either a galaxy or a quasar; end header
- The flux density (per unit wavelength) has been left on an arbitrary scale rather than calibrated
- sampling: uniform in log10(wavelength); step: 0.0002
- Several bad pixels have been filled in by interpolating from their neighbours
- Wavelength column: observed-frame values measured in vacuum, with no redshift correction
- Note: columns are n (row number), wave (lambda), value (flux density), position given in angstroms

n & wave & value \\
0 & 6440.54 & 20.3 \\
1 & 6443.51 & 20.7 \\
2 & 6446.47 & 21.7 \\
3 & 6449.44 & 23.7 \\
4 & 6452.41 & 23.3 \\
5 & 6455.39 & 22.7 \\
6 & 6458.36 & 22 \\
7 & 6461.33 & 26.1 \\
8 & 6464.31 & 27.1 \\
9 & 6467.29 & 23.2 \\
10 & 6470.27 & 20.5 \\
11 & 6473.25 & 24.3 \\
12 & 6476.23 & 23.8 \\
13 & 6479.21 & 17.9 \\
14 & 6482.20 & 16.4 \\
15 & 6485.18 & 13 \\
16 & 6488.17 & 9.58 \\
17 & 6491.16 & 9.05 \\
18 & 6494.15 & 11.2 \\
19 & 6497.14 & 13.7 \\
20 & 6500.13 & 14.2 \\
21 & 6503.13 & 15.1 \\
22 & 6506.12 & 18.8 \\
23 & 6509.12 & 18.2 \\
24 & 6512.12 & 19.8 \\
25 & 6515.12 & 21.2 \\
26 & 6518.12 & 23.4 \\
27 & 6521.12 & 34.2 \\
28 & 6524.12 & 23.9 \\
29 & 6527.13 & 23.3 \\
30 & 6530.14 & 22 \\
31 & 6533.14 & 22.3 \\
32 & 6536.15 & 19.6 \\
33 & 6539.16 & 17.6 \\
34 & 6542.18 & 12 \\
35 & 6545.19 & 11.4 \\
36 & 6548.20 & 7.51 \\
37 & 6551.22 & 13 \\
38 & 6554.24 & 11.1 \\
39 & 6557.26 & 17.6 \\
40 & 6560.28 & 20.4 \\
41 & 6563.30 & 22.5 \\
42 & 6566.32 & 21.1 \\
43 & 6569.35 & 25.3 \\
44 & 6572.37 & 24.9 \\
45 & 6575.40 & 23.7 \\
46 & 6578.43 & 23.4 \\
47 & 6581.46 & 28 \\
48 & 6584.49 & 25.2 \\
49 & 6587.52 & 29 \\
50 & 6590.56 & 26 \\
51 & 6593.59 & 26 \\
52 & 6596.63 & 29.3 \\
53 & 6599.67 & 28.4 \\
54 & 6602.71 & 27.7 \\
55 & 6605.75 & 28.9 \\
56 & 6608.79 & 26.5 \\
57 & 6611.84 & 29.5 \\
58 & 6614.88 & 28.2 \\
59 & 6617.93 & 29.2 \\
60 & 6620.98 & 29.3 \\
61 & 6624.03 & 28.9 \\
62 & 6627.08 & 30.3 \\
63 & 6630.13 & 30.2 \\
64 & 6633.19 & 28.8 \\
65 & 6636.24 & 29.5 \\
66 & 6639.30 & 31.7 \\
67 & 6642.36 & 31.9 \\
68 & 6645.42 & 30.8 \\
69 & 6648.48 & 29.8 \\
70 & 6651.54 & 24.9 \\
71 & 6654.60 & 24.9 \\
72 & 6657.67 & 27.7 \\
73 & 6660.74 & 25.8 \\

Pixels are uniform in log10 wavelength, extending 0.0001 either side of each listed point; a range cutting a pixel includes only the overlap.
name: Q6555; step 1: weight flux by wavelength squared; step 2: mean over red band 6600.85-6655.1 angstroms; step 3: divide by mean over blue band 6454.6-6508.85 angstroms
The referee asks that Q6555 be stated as 1.67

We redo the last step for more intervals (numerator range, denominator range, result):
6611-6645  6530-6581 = 1.63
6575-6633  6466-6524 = 1.57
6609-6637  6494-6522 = 1.59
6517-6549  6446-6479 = 0.87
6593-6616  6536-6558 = 2.17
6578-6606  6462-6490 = 1.44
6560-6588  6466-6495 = 1.48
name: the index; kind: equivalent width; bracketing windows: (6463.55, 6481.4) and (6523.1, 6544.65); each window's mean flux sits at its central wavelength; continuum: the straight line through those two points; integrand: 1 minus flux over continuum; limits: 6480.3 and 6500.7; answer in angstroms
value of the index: 8.6 angstroms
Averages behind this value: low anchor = 22.4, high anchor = 19.6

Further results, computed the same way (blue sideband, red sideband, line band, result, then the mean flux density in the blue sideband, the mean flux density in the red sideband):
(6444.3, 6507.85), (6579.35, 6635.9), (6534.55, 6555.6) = 9.3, 18.9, 28.3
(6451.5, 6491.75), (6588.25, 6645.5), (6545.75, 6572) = 8.3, 20.1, 29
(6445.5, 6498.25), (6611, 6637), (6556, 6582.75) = 2.9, 19.4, 29.3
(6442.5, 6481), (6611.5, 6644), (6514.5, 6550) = 8.1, 22.8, 29.8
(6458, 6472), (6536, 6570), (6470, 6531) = 5.4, 23.9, 16.3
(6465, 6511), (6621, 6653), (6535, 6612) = 7.8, 16.8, 29.7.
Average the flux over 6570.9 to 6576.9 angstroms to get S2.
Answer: 24.3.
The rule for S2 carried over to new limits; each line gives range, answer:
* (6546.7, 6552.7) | 10.2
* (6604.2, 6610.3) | 27.7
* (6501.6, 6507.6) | 16.9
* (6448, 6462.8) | 23.6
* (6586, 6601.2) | 27.7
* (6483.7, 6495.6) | 10.7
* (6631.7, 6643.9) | 30.5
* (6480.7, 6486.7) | 14.7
